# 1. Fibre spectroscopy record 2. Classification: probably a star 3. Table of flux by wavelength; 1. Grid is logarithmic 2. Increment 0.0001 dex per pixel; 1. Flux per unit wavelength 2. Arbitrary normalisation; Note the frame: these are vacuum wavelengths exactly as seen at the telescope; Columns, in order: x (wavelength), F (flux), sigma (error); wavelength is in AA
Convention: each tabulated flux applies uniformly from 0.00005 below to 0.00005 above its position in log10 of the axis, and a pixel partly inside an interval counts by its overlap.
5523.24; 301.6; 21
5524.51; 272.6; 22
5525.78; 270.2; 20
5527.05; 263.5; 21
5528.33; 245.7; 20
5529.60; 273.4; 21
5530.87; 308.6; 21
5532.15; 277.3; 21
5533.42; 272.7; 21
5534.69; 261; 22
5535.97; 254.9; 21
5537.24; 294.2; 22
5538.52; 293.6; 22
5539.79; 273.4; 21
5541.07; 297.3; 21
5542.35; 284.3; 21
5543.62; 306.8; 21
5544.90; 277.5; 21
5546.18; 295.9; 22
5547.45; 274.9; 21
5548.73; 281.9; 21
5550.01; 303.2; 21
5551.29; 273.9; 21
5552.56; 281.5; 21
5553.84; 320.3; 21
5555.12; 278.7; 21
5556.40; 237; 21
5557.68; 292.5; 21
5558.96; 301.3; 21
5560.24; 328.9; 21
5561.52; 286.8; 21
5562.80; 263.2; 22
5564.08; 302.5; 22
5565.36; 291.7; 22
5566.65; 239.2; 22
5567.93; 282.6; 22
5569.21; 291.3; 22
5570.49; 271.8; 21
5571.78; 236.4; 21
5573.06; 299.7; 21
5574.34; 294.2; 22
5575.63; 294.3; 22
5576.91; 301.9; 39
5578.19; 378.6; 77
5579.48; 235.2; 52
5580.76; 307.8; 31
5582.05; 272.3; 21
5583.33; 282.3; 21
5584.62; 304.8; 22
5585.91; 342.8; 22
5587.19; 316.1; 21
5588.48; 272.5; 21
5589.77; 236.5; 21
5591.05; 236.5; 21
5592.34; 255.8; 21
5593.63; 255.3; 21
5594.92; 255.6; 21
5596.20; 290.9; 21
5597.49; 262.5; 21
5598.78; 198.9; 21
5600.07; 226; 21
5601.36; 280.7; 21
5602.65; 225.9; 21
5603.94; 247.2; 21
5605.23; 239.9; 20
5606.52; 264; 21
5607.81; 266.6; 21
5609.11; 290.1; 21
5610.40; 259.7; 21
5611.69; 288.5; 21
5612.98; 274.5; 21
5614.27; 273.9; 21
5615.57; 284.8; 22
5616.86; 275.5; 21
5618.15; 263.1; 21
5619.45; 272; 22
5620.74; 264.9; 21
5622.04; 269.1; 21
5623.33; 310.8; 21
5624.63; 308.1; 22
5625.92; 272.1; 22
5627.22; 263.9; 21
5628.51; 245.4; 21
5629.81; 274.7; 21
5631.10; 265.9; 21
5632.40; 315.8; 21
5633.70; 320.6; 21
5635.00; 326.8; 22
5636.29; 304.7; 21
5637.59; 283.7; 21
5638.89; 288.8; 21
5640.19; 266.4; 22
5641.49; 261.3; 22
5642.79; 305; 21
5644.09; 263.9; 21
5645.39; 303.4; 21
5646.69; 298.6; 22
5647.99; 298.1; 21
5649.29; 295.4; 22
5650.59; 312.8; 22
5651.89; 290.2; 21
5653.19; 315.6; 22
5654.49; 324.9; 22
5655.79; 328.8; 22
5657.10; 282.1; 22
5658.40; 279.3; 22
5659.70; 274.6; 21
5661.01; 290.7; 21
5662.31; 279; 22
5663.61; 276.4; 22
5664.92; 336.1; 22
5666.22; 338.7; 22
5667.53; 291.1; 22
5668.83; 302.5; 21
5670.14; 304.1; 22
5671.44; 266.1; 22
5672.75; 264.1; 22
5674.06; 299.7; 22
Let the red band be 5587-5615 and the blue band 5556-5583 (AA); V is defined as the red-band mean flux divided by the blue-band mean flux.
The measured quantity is 0.90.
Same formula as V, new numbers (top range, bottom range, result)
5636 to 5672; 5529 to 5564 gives 1.03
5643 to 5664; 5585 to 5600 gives 1.11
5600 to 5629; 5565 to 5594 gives 0.95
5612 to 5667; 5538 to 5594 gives 1.02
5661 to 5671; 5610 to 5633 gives 1.09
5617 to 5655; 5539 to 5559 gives 1.01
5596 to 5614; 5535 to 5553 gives 0.90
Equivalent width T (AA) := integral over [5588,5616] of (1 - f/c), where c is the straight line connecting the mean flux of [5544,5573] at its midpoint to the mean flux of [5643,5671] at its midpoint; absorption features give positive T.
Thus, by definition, 3.1 AA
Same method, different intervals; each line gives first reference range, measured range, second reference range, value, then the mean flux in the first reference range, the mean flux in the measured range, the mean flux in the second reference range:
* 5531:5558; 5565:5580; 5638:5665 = 0.0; 283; 285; 293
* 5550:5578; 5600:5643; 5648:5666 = 2.7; 286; 276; 300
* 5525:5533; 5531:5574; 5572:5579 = 1.1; 273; 283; 307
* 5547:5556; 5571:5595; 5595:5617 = -1.0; 287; 284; 261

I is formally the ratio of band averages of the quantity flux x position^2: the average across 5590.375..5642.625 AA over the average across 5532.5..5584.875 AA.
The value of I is 1.0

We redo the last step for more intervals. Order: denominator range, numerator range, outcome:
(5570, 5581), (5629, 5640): 1.04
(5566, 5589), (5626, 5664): 1.03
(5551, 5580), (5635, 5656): 1.07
